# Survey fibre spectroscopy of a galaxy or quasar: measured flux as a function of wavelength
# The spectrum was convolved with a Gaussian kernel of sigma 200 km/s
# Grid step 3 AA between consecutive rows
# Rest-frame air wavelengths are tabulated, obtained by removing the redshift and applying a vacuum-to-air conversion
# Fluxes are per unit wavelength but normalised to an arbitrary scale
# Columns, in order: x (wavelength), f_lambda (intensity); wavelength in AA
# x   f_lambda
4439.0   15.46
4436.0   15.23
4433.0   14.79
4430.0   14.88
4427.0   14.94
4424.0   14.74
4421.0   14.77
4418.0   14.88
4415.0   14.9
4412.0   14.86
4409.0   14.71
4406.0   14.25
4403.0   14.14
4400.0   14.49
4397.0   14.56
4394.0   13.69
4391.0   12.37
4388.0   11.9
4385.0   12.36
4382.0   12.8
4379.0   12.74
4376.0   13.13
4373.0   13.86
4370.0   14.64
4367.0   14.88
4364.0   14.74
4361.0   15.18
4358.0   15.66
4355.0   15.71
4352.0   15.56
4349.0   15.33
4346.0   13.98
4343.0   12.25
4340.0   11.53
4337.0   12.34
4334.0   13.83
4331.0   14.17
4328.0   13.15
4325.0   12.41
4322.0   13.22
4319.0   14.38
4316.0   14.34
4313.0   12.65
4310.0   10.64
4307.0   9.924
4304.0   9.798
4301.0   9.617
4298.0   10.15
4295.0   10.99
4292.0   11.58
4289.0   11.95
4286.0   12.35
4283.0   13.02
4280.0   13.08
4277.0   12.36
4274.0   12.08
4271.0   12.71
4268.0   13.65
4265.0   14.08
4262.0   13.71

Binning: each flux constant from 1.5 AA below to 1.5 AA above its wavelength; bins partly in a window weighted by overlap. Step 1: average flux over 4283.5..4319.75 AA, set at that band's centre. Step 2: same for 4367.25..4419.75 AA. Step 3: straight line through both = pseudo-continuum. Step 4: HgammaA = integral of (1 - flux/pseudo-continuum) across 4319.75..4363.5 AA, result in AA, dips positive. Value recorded -4.8 AA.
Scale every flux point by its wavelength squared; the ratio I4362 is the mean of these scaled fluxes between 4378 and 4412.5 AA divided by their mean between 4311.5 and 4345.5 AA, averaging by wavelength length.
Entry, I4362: 1.06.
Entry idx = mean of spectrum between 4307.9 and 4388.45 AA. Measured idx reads 13.6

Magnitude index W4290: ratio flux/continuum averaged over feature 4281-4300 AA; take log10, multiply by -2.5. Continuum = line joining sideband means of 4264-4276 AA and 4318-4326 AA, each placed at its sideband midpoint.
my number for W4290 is 0.13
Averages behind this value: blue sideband 13.1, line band 11.7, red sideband 13.3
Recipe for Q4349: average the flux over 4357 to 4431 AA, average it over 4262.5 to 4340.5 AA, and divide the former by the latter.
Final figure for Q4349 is 1.15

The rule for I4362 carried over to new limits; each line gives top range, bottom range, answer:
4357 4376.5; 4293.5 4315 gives 1.42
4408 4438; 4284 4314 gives 1.44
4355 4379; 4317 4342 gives 1.13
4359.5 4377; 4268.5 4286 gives 1.19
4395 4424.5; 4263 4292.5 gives 1.22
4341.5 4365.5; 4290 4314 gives 1.42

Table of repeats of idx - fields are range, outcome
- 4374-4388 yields 12.7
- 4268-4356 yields 12.6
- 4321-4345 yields 12.9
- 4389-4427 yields 14.4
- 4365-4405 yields 13.5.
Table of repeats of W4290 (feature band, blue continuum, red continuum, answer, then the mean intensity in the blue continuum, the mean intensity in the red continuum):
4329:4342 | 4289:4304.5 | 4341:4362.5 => 0.04 mag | 10.6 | 14.7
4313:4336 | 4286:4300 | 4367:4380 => -0.11 mag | 11.2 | 13.8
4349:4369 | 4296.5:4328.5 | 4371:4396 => -0.21 mag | 11.8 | 12.9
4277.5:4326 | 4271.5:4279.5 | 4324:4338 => 0.08 mag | 12.4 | 13.2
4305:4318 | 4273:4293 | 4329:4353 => 0.09 mag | 12.4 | 13.6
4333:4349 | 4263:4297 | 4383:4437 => 0.03 mag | 12.5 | 14.2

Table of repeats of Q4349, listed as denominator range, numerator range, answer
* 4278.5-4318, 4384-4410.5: 1.18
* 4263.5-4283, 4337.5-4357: 1.08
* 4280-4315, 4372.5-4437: 1.24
